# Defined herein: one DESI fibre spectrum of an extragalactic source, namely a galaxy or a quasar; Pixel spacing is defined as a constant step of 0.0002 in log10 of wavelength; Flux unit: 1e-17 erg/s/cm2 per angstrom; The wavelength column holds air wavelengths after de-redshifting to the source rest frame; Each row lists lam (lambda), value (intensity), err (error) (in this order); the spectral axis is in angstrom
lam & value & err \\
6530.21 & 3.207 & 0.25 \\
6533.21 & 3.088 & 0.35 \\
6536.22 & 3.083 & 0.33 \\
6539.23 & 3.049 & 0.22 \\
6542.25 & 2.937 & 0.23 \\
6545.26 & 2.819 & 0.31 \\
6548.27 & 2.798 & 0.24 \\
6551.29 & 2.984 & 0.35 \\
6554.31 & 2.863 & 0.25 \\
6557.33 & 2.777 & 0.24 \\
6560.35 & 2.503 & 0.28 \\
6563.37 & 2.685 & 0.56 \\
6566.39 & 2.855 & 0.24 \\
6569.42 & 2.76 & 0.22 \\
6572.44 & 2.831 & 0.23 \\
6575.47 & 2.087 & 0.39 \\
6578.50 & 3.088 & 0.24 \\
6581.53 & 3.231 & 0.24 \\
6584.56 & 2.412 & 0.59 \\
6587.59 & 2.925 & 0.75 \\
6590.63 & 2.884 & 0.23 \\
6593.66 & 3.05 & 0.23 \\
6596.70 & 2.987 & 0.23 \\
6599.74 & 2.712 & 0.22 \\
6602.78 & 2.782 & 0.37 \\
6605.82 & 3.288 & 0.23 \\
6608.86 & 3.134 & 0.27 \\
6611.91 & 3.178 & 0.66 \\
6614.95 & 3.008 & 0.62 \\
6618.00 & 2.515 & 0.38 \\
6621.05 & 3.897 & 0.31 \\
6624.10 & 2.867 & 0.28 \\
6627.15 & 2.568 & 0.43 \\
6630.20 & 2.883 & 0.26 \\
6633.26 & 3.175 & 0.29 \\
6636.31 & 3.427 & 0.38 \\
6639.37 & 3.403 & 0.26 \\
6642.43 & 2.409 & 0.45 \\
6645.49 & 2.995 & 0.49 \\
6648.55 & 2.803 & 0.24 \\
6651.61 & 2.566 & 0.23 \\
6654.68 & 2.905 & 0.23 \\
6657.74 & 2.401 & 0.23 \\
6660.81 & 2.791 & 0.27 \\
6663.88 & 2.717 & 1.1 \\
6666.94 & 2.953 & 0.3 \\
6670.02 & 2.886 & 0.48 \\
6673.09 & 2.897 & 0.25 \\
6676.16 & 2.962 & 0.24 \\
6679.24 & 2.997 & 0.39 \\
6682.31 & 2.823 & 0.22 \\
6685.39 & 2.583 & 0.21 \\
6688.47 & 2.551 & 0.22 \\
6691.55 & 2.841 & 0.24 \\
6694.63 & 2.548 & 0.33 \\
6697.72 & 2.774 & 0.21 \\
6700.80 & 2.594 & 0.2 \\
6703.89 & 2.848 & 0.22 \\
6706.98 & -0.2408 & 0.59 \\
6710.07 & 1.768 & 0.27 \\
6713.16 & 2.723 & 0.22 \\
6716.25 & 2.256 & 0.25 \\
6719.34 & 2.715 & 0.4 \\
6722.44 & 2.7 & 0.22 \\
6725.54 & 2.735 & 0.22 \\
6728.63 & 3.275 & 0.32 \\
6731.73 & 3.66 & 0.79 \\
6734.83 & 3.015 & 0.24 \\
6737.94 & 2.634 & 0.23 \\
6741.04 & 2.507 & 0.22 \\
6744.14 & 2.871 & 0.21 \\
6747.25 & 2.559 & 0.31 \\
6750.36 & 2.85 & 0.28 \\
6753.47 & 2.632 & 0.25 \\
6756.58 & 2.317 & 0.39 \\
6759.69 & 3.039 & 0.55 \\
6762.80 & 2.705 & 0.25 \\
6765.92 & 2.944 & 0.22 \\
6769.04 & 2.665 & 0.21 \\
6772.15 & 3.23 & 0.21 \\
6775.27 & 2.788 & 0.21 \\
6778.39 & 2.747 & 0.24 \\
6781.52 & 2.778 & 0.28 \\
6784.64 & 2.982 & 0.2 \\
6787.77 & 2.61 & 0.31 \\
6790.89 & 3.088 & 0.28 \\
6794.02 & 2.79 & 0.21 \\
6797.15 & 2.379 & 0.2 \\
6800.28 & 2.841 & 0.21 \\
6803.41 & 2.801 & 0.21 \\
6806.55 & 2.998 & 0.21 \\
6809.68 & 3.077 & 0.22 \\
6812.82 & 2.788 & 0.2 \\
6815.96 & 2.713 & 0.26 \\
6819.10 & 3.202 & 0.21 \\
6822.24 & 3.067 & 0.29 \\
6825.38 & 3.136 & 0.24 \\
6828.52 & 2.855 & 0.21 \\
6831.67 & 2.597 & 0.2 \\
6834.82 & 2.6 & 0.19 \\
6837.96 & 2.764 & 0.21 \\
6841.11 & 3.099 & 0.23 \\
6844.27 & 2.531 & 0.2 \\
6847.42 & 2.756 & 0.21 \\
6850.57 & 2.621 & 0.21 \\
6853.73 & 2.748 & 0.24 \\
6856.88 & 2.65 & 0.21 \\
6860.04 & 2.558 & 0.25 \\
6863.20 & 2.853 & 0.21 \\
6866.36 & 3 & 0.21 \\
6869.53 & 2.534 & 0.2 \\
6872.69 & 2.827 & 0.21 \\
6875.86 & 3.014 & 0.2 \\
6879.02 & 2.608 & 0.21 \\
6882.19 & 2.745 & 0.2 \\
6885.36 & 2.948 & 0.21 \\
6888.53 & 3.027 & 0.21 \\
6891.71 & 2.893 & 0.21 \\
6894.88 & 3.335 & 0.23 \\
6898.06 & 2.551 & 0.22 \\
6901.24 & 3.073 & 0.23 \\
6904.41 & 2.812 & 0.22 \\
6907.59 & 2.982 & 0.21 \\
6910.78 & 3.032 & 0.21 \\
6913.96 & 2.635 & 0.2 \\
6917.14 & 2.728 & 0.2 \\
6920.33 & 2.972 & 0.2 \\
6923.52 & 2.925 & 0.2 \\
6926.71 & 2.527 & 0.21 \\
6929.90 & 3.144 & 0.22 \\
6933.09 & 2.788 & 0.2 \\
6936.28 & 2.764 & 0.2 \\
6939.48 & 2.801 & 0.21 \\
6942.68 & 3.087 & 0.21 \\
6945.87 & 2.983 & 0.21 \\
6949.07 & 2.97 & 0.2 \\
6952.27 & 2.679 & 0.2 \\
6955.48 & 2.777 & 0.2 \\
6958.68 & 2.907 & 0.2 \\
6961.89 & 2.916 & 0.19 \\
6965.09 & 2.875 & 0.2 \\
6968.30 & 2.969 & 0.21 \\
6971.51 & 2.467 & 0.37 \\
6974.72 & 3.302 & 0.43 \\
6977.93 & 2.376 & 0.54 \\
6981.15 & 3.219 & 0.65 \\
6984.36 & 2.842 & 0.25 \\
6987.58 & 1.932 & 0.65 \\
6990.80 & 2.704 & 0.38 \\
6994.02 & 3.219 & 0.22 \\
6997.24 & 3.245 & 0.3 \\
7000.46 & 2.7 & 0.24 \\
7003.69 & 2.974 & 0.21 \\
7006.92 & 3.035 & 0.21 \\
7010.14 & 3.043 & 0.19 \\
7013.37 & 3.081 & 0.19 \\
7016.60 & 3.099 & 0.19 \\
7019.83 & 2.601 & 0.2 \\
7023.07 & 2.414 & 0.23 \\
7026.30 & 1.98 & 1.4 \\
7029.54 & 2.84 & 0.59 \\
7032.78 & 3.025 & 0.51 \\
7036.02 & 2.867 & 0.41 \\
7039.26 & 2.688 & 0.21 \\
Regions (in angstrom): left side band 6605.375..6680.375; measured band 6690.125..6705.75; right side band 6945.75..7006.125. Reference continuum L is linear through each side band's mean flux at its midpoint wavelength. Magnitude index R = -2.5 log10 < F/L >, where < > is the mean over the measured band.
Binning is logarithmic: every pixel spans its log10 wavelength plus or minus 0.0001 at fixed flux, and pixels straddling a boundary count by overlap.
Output 0.10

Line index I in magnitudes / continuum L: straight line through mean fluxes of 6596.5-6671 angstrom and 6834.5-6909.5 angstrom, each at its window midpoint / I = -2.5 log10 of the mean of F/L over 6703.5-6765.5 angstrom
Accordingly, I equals 0.12 mag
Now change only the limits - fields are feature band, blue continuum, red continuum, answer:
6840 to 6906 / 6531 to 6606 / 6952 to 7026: 0.01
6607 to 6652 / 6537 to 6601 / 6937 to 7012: -0.06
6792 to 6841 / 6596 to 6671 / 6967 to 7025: 0.01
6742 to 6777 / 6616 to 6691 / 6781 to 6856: 0.03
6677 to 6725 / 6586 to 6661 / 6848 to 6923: 0.19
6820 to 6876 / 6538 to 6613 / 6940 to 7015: 0.03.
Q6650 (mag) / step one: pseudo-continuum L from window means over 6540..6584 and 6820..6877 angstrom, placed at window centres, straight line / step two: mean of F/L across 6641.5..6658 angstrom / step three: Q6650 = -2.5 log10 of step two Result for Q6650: 0.03 mag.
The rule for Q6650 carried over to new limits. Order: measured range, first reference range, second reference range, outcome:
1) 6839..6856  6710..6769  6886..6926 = 0.041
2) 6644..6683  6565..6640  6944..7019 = 0.045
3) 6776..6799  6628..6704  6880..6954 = 0.033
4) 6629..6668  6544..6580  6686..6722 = -0.155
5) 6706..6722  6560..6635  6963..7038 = 0.407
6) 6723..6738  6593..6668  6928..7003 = -0.062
